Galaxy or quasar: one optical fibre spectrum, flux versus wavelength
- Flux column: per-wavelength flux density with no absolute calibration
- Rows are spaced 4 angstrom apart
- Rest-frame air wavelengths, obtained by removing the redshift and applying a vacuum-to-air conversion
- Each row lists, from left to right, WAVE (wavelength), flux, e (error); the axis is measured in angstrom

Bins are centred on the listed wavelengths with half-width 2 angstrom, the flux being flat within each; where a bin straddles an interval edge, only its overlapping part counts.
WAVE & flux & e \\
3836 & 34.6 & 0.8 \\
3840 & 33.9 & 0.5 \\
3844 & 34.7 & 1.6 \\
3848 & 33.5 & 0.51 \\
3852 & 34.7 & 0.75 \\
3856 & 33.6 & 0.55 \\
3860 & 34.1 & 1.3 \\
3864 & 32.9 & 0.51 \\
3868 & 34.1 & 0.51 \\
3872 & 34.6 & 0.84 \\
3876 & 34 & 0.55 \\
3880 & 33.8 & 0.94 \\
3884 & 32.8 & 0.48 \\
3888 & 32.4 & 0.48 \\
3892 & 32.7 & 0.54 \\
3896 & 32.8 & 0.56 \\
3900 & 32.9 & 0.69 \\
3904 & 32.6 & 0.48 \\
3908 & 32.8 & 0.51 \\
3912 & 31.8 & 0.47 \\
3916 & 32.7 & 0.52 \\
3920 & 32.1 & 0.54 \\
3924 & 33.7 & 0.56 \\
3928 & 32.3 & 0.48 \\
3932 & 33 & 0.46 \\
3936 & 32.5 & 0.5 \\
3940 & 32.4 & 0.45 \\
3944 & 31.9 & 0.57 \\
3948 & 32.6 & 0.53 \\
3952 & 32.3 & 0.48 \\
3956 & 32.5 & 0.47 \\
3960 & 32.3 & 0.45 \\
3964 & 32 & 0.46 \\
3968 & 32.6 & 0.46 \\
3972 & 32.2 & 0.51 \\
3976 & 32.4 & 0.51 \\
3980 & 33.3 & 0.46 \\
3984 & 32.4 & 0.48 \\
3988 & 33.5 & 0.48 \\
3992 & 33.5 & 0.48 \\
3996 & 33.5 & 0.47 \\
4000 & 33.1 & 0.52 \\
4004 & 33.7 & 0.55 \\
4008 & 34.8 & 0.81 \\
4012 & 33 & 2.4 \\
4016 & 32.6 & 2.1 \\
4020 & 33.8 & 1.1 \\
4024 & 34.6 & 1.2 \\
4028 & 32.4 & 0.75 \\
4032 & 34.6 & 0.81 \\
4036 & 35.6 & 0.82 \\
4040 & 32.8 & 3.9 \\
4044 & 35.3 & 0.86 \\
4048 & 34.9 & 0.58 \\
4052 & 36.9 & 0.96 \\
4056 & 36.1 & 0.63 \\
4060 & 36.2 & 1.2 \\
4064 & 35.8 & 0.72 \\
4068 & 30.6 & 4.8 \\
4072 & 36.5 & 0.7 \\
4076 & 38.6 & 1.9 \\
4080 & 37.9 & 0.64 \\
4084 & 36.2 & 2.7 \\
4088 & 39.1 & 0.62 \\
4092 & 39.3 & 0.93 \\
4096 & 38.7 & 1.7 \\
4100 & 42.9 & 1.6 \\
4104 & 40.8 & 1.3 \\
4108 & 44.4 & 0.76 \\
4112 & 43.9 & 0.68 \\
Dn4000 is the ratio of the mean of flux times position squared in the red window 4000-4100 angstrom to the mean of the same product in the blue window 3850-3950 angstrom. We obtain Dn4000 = 1.16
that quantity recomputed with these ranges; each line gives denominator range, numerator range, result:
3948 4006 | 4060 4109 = 1.23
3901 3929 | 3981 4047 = 1.09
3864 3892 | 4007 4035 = 1.08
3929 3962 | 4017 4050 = 1.10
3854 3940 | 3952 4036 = 1.06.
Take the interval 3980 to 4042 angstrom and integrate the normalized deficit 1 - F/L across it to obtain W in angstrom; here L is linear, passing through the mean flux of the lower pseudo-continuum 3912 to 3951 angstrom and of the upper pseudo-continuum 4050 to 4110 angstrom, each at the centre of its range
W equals 3.27 angstrom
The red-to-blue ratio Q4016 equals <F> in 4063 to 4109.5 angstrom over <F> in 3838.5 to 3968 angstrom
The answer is 1.2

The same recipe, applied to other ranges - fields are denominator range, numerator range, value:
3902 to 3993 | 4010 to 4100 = 1.10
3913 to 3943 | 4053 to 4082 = 1.10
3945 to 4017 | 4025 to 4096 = 1.09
